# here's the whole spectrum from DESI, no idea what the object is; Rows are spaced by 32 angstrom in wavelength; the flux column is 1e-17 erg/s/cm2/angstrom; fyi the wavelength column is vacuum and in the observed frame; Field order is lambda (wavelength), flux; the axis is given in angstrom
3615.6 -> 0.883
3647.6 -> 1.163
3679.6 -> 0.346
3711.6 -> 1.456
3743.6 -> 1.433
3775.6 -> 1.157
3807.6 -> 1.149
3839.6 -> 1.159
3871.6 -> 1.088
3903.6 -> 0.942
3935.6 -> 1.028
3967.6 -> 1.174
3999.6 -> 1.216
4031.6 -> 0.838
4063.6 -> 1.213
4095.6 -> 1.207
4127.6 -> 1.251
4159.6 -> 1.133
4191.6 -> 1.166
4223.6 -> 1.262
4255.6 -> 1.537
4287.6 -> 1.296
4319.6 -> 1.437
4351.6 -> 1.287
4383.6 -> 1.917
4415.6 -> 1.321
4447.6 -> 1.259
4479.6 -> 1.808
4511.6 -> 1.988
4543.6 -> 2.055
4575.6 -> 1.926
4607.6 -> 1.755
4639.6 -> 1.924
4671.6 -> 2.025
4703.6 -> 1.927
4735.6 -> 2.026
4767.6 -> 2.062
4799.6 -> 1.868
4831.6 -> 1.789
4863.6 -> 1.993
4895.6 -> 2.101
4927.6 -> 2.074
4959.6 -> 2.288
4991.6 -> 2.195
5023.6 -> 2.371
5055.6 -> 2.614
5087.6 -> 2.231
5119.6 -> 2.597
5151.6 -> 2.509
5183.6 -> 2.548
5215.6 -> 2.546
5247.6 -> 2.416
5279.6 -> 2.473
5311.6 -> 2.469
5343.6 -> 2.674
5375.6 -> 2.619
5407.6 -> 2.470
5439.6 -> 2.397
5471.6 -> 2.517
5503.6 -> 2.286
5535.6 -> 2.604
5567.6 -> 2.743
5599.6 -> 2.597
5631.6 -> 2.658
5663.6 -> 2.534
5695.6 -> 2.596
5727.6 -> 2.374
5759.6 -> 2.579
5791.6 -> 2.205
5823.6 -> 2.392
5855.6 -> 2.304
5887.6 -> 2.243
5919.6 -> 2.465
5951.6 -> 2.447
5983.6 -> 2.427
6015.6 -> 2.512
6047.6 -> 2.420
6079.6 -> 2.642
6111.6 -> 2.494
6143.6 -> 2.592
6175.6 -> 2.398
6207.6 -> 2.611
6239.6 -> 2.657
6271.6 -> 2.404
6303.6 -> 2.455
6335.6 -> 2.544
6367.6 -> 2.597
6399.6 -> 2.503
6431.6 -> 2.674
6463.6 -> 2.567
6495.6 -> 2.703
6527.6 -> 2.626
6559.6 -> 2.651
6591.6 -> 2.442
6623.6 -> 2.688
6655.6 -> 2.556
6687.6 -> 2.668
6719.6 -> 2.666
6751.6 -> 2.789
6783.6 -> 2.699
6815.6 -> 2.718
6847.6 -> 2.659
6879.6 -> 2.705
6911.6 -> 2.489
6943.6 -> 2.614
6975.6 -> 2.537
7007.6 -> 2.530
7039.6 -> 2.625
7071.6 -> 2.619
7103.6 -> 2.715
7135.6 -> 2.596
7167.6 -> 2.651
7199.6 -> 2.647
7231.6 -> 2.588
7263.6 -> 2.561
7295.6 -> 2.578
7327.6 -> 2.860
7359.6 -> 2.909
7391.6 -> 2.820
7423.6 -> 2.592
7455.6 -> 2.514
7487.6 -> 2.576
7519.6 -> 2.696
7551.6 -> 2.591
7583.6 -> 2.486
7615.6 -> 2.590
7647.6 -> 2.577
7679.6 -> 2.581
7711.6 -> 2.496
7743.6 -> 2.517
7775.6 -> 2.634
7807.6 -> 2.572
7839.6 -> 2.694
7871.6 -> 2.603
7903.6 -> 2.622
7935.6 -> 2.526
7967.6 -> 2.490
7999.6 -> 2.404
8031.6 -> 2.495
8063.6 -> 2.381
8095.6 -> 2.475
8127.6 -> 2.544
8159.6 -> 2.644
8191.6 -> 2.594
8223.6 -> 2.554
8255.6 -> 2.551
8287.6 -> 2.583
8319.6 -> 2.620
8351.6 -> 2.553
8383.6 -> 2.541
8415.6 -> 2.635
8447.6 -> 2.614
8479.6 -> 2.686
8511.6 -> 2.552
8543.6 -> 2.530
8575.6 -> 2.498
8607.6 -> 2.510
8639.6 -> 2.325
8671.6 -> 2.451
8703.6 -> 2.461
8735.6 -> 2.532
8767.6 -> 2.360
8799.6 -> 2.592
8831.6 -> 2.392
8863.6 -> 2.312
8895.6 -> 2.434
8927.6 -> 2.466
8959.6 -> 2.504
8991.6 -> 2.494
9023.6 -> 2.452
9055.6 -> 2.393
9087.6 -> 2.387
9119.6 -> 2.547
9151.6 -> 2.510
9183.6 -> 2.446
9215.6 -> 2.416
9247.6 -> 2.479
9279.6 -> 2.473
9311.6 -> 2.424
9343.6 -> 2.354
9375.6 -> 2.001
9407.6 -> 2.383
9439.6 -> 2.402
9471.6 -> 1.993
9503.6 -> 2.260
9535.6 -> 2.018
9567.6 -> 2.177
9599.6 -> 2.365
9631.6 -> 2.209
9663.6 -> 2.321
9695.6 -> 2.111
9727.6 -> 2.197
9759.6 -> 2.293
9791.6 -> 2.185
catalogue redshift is 0.12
